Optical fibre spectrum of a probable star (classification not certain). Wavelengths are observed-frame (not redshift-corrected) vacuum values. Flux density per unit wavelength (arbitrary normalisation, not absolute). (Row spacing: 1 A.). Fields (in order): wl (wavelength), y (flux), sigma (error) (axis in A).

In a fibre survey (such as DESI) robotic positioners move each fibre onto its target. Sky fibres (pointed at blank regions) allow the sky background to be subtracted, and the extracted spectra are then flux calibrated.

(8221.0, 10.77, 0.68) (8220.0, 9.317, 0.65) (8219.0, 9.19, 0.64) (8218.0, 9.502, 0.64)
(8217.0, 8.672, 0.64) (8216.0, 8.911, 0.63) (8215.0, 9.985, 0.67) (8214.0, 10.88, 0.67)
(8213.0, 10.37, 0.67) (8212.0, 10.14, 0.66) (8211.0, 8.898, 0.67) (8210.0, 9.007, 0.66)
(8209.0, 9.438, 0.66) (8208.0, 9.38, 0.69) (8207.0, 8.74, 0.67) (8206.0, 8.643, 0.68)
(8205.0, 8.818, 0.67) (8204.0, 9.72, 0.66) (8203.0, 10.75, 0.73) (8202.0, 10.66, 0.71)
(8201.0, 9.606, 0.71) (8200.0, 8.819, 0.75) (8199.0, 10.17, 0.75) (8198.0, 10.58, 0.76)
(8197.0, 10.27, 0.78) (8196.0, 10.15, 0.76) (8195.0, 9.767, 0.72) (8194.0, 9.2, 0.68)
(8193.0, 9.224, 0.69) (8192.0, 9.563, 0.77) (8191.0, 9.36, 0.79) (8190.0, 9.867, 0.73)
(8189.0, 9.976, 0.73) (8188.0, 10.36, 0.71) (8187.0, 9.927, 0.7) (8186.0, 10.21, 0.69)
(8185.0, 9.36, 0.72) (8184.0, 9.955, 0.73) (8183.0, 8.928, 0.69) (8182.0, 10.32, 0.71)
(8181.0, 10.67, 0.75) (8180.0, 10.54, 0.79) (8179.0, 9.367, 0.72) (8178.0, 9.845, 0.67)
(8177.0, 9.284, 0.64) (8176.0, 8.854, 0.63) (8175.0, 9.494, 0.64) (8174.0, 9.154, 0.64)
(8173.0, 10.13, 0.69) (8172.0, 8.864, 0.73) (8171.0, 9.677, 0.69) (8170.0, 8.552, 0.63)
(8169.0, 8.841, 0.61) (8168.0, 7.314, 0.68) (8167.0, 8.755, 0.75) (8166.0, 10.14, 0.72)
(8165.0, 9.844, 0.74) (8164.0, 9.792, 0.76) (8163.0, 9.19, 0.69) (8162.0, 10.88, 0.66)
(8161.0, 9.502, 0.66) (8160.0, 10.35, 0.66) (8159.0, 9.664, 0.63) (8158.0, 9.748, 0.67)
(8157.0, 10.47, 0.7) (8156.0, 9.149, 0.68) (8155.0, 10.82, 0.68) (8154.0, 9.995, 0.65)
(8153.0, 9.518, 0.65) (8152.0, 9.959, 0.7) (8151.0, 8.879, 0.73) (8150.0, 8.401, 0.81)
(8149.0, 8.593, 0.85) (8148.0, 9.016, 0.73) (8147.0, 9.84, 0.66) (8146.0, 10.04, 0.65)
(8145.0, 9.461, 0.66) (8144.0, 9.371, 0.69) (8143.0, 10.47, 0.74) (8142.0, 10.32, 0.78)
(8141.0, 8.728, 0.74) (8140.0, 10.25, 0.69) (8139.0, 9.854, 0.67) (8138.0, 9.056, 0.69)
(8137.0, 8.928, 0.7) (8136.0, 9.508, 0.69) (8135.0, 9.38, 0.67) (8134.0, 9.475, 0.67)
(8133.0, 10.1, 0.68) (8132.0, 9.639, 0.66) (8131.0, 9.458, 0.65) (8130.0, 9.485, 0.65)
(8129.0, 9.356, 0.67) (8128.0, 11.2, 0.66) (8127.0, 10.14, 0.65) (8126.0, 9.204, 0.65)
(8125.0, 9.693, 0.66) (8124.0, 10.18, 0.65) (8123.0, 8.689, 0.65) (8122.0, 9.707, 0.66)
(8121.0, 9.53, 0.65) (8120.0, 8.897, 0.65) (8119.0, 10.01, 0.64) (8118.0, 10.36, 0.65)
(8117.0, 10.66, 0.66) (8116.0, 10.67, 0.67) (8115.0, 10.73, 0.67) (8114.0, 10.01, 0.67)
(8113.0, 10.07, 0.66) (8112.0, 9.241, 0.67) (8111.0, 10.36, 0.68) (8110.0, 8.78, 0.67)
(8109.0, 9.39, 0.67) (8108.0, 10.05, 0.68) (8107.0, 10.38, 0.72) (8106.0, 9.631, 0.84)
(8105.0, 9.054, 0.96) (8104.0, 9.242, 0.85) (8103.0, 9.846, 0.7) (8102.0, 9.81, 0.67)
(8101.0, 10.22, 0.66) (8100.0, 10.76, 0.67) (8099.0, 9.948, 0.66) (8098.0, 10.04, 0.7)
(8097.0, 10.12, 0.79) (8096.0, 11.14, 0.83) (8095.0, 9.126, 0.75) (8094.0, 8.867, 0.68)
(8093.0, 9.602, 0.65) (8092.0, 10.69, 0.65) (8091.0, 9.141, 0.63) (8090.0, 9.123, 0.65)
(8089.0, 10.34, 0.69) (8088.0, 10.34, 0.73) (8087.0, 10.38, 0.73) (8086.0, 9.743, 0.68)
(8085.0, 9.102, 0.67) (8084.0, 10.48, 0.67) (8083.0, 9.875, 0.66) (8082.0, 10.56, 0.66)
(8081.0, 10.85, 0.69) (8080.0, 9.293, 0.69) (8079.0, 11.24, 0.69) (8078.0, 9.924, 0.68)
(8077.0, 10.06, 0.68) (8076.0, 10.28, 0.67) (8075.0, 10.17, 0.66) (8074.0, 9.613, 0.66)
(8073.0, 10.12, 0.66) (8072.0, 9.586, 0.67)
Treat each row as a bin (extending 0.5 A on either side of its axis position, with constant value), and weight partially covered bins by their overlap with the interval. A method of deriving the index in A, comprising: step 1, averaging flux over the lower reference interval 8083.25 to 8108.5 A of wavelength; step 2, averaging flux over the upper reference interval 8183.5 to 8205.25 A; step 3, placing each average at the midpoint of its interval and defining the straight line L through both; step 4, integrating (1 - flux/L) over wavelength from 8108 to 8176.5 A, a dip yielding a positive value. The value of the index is 1.7 A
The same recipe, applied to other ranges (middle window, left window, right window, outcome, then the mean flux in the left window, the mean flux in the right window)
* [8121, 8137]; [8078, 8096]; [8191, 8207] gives 0.3 A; 9.96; 9.69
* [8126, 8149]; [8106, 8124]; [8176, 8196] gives 0.4 A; 9.86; 9.76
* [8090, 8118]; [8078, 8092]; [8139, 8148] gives 0.2 A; 10.1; 9.77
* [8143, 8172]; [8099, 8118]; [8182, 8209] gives 0.9 A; 9.95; 9.7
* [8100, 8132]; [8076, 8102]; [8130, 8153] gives -0.2 A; 10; 9.49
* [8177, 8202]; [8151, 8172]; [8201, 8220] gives -0.8 A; 9.57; 9.54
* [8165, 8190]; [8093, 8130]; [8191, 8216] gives 0.5 A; 9.86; 9.68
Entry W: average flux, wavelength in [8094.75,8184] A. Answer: 9.69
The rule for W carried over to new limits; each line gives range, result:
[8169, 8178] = 9.26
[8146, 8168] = 9.6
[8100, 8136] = 9.8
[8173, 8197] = 9.73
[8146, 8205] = 9.65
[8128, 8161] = 9.63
